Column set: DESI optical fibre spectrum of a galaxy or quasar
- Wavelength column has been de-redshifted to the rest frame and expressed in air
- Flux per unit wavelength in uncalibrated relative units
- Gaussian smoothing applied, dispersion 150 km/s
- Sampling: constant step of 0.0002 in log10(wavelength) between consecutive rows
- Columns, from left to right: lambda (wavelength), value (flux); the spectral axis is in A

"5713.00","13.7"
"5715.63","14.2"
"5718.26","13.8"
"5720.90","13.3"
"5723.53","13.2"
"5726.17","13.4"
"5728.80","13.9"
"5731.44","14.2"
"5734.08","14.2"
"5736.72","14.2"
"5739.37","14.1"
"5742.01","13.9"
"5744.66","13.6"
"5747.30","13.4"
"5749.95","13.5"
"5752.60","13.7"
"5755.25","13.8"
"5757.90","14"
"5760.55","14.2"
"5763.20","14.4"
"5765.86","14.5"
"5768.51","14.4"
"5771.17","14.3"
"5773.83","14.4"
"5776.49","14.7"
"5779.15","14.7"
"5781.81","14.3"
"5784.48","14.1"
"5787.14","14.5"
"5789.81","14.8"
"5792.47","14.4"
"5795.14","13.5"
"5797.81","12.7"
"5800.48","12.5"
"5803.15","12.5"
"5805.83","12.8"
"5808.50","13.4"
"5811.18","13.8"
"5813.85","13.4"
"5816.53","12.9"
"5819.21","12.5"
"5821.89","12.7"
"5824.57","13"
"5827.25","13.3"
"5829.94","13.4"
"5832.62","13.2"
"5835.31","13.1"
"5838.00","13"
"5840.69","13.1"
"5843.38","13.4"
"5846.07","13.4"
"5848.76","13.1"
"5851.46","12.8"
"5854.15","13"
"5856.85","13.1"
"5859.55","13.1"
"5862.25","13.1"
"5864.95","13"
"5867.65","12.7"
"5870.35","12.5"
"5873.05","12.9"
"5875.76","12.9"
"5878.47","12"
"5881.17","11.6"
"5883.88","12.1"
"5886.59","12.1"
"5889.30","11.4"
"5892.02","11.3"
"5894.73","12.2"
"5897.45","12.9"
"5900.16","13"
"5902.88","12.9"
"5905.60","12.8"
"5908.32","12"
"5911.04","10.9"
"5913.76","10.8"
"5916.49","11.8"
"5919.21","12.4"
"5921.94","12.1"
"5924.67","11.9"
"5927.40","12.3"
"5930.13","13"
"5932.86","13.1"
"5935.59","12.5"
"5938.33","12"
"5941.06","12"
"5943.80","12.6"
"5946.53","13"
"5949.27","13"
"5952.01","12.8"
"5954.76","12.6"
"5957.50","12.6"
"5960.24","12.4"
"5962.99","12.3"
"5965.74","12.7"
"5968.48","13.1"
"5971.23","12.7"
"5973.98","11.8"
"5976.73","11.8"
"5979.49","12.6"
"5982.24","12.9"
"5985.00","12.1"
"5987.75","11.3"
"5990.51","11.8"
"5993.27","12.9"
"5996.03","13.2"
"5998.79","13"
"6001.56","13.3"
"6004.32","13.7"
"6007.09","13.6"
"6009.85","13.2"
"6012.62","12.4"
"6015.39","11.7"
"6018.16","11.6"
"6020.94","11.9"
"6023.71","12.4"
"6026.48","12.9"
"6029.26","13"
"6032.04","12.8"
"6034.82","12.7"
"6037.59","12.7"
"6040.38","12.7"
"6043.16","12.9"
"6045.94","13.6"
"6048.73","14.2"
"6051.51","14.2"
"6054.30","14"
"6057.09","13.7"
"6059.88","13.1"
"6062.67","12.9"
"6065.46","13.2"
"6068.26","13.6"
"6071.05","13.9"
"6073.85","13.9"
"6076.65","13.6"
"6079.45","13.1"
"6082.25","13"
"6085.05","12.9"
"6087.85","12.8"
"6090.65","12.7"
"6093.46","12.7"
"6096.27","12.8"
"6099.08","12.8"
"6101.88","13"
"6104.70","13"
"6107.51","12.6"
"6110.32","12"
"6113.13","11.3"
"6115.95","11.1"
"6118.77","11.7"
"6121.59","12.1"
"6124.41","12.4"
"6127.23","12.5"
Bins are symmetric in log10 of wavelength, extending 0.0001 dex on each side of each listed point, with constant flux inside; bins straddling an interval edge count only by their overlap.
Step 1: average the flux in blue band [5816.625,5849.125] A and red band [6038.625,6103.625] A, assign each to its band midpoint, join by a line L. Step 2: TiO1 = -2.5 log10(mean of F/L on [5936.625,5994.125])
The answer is 0.065 mag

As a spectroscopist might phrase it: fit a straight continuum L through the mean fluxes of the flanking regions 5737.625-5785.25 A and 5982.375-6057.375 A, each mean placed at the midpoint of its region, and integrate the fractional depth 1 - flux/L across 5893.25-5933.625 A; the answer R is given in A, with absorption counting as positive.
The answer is 3.4 A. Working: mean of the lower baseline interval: 14.1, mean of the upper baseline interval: 12.9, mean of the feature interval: 12.3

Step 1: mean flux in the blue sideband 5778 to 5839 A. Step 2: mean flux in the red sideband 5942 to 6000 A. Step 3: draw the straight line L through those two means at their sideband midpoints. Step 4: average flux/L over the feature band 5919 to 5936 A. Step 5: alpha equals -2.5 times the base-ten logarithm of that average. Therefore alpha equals 0.02 mag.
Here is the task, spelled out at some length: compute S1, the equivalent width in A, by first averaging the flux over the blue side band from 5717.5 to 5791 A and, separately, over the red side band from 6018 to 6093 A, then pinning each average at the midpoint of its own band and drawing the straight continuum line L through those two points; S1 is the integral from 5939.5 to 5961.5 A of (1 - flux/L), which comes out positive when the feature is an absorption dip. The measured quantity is 1.4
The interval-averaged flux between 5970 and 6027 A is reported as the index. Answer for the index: 12.5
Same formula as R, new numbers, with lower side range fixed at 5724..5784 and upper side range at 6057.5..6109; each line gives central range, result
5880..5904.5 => 2.7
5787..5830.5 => 2.0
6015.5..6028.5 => 1.1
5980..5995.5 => 1.3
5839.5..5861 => 1.0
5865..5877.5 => 0.9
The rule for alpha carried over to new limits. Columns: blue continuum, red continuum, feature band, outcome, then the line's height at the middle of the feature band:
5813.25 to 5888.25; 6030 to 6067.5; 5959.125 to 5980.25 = 0.059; 13.1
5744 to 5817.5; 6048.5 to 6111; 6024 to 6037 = 0.041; 13.3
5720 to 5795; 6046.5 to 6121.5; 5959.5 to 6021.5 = 0.064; 13.3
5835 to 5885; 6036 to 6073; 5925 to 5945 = 0.051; 13.1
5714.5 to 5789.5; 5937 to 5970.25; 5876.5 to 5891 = 0.107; 13.1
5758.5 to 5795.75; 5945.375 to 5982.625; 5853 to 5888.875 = 0.074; 13.5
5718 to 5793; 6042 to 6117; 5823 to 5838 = 0.053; 13.8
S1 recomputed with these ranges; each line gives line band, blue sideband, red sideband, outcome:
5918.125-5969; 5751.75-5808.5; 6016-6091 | 3.4 A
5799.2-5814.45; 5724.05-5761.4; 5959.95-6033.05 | 0.5 A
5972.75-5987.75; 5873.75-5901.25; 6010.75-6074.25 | 0.6 A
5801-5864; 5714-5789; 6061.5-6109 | 3.3 A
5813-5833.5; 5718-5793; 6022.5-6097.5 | 1.2 A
